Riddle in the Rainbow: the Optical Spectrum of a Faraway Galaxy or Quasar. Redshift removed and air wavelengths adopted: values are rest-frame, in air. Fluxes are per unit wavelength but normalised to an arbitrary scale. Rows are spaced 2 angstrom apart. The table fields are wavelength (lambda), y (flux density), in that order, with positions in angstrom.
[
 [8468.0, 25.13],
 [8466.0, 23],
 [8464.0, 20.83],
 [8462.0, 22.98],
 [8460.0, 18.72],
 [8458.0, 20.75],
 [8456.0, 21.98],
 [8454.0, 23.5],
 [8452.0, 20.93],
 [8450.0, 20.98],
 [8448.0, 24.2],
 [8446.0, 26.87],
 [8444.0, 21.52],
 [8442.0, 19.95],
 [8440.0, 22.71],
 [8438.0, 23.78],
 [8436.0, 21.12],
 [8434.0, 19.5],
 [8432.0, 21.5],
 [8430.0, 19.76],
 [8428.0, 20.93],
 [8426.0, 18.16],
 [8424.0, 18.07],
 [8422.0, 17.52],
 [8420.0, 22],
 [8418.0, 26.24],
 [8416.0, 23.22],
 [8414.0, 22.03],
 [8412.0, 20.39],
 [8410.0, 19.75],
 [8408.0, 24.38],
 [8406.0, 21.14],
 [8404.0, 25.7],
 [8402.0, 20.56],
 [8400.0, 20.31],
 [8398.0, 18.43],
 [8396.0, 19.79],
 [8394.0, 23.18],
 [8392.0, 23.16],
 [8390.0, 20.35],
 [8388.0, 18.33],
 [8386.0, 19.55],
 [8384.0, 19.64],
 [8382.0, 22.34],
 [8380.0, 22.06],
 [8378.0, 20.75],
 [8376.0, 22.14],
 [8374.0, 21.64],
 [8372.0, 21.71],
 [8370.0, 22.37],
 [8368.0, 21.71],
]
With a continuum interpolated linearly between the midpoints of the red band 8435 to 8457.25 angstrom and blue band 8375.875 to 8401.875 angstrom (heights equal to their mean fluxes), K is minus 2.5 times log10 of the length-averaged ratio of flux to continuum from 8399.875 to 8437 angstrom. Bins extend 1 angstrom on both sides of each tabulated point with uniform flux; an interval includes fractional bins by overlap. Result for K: 0.02 mag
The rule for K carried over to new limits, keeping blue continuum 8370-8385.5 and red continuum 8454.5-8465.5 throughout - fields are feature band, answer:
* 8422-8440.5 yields 0.05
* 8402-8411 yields -0.05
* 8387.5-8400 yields 0.04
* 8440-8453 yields -0.06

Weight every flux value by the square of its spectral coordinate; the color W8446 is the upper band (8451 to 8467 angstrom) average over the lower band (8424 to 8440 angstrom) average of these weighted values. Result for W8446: 1.05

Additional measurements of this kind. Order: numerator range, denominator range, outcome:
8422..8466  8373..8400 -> 1.04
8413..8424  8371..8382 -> 1.01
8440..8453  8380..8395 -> 1.08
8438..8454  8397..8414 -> 1.07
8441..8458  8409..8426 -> 1.08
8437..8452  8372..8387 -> 1.09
